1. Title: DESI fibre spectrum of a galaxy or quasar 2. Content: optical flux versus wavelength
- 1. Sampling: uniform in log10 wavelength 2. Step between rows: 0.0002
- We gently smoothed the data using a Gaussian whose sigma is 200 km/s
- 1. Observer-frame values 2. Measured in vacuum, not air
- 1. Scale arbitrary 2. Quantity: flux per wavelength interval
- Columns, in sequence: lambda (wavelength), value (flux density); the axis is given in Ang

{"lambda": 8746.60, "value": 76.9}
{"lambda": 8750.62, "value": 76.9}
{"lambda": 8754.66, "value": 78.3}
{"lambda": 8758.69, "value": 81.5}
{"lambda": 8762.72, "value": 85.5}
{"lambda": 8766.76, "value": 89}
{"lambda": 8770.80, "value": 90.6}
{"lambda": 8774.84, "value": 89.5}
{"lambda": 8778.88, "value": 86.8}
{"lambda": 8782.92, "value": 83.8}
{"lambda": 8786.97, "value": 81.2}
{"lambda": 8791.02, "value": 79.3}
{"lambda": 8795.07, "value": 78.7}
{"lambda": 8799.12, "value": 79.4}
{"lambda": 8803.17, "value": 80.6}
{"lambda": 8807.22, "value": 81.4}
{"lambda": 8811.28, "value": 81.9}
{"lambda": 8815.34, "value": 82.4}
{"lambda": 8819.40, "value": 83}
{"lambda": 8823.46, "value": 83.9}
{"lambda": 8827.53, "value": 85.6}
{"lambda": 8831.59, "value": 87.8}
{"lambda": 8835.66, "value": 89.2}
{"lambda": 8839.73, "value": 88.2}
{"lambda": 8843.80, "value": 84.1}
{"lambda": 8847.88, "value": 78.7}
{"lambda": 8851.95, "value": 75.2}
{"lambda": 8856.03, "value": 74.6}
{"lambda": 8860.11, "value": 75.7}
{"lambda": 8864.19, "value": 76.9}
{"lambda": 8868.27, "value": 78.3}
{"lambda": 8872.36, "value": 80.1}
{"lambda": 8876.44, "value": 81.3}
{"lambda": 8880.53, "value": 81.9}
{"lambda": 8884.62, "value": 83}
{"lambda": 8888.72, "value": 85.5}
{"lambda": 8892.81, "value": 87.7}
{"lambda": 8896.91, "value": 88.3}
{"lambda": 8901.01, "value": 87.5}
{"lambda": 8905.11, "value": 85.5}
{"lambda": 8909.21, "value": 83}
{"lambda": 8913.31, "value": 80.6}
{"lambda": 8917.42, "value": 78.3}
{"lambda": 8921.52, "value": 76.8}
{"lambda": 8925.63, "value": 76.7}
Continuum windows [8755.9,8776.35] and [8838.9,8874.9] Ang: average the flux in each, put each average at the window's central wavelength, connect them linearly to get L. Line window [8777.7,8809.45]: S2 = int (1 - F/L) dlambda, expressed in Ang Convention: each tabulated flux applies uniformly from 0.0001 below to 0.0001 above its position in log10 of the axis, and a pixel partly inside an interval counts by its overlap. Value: 1.2 Ang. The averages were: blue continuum 86.8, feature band 81.3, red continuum 78.8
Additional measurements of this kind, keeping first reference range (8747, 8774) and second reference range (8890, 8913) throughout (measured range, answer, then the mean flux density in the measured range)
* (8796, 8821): 0.9 Ang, 81.3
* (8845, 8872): 2.6 Ang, 77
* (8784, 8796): 0.6 Ang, 80.1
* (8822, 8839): -0.4 Ang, 86.8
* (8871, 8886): 0.7 Ang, 81.6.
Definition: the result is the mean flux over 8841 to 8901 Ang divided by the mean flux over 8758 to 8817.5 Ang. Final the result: 0.97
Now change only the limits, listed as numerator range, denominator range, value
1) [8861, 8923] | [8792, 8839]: 0.99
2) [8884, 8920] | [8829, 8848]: 0.98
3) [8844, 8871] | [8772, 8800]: 0.93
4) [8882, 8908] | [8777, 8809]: 1.06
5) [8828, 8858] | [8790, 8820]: 1.02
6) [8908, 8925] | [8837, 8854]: 0.97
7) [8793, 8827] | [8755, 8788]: 0.95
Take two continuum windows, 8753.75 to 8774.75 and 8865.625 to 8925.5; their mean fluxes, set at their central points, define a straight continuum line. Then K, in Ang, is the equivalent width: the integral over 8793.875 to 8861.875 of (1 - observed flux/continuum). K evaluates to 1.87 Ang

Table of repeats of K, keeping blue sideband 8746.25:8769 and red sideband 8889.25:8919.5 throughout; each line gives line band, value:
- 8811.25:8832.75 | -0.3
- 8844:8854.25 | 0.6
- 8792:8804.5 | 0.5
